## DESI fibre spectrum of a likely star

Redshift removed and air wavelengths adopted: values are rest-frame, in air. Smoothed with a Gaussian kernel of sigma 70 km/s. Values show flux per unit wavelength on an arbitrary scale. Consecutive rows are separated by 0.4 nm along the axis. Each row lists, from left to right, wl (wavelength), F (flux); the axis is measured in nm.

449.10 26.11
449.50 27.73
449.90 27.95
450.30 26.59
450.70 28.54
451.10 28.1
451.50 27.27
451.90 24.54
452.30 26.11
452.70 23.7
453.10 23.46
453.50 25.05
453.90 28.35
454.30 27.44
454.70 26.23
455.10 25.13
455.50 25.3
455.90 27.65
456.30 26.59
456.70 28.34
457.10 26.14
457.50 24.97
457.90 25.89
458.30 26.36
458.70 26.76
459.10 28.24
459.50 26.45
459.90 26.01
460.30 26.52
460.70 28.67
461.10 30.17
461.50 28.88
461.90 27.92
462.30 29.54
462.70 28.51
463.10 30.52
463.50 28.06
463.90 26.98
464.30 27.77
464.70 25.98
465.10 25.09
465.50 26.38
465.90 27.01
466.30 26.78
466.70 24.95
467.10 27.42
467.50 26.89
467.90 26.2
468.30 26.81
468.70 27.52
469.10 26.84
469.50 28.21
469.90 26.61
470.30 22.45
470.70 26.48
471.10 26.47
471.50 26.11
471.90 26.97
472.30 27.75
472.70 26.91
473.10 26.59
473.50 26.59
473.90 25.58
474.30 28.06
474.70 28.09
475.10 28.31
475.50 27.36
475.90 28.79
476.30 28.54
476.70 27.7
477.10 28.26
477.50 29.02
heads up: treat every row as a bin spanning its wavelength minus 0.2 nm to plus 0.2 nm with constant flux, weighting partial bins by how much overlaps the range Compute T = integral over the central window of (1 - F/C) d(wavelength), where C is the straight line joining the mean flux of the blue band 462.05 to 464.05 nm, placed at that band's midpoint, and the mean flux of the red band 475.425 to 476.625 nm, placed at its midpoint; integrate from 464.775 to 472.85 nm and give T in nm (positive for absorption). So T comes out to 0.58 nm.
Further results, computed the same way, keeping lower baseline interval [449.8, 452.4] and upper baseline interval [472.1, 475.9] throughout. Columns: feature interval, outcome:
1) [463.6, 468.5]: 0.12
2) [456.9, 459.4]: 0.07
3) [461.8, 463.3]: -0.11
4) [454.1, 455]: 0.01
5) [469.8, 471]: 0.09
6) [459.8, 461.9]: -0.08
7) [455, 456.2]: 0.04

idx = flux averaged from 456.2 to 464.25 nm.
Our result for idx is 27.6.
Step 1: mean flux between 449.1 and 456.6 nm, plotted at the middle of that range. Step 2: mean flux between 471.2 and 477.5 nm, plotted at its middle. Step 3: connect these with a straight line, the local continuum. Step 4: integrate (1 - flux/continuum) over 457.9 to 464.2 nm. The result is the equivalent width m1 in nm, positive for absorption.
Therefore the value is -0.249 nm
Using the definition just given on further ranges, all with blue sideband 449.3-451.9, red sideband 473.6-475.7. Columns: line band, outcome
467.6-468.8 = 0.03 nm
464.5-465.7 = 0.07 nm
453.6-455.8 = 0.08 nm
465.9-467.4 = 0.05 nm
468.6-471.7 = 0.13 nm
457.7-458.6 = 0.04 nm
